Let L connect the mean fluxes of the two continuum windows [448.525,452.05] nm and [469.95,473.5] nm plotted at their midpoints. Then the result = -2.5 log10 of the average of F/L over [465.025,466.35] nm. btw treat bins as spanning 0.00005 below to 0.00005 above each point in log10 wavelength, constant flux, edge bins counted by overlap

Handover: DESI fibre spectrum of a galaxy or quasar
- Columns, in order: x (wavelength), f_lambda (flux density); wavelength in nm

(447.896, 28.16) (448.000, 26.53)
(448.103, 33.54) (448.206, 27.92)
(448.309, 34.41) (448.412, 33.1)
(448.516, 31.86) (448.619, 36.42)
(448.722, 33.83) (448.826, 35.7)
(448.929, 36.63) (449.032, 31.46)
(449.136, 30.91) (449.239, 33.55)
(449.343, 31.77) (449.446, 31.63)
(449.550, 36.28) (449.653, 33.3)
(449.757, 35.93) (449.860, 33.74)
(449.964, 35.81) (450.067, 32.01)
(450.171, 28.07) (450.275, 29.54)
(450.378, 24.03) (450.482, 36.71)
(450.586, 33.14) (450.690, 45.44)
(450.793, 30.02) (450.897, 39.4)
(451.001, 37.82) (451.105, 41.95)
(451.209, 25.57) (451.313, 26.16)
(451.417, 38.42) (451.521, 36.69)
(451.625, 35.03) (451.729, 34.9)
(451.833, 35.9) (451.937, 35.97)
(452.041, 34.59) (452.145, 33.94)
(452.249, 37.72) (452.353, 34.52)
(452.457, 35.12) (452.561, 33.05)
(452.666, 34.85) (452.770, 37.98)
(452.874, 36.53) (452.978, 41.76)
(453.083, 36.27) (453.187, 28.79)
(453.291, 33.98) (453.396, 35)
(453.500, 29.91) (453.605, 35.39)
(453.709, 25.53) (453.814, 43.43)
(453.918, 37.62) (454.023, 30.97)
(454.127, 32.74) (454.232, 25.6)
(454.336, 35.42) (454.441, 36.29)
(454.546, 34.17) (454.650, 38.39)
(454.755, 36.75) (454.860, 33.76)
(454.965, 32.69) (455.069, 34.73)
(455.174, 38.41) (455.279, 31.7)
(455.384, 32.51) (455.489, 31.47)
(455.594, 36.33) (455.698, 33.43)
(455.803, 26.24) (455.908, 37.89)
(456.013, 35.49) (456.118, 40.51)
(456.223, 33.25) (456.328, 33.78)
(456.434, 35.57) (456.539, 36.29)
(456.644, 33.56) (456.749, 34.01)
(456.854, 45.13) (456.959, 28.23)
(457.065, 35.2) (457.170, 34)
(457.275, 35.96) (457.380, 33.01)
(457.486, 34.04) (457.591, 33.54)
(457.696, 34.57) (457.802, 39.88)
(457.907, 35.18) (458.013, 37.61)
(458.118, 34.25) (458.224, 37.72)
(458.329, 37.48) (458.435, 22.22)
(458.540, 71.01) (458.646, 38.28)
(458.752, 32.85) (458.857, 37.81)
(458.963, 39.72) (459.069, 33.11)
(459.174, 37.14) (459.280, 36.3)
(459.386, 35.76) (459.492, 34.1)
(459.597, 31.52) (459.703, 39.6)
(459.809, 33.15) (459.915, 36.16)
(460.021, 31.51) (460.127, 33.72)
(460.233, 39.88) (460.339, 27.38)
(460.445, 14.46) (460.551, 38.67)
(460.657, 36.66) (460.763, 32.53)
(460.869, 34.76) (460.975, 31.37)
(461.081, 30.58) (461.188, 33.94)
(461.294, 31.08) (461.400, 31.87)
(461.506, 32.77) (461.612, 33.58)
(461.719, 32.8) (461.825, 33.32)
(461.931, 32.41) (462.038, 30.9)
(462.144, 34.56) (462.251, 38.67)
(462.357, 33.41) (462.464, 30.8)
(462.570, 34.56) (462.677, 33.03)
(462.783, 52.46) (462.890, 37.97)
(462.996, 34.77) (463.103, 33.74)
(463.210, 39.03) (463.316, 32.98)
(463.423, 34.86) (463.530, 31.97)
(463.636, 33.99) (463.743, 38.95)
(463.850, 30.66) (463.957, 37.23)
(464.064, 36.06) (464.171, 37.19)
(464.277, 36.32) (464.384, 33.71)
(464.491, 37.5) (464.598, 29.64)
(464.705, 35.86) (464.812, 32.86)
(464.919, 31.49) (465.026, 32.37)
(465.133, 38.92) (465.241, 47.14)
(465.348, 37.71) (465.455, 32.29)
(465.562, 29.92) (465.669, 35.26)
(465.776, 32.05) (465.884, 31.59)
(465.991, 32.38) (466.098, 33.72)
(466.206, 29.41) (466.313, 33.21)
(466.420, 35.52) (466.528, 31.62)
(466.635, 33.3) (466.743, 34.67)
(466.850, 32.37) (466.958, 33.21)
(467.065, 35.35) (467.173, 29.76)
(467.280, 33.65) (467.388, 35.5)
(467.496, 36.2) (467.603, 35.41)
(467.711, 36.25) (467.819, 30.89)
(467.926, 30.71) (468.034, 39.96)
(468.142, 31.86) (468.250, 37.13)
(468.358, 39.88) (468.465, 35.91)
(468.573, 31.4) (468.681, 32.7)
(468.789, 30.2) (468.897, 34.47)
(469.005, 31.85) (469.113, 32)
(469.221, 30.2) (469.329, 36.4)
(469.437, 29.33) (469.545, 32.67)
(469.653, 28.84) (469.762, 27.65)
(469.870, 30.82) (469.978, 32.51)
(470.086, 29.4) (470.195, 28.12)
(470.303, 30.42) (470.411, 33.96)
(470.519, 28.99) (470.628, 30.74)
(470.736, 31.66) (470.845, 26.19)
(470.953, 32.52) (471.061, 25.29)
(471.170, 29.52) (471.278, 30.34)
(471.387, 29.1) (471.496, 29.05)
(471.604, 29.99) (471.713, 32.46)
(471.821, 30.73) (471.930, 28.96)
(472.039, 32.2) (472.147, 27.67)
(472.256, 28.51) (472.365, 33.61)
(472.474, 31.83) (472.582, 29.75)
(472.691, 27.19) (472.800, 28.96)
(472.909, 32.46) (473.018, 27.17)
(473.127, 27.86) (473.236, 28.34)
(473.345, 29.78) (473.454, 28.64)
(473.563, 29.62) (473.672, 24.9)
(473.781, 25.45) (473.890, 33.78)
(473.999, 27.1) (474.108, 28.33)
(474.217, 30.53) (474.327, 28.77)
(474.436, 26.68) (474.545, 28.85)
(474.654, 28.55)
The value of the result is -0.113 mag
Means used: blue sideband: 34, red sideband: 29.8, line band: 34.4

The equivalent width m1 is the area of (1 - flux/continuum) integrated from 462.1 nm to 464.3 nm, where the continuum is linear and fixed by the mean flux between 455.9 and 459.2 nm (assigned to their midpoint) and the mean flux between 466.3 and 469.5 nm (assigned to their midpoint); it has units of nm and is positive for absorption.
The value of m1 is -0.06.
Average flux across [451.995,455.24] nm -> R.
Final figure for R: 34.7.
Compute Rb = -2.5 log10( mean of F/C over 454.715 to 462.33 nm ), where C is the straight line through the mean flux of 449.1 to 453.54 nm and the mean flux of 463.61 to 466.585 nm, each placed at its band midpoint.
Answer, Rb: -0.01 mag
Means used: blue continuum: 34.3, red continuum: 34.4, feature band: 34.7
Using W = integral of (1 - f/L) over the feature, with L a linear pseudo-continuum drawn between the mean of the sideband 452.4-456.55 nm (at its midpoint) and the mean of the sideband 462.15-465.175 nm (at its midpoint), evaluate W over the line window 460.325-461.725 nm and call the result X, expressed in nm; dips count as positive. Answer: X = 0.14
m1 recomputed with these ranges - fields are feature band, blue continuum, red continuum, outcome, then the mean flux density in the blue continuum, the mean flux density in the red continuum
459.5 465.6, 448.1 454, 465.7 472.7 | -0.30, 34.2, 31.9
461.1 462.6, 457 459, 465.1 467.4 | 0.10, 37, 33.9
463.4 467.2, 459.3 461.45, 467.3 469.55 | -0.08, 33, 33.9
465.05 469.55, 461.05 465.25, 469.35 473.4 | -0.22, 34.8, 29.9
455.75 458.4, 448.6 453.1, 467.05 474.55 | -0.14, 34.5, 30.9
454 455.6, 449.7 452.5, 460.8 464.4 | 0.03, 34.4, 34.6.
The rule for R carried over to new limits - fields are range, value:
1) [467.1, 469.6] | 33.7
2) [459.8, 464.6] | 34.1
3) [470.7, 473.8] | 29.3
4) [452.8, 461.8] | 34.7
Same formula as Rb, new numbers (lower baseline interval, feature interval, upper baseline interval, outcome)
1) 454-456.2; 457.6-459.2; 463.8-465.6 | -0.101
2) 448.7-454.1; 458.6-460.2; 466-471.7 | -0.066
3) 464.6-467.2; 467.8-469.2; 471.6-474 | -0.053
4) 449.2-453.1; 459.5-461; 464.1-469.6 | 0.038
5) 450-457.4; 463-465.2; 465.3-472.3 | -0.065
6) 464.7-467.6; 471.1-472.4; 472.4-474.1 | -0.003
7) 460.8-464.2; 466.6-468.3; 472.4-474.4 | -0.070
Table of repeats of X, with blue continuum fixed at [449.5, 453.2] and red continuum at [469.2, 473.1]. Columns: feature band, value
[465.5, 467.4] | -0.10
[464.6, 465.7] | -0.13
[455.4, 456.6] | -0.03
